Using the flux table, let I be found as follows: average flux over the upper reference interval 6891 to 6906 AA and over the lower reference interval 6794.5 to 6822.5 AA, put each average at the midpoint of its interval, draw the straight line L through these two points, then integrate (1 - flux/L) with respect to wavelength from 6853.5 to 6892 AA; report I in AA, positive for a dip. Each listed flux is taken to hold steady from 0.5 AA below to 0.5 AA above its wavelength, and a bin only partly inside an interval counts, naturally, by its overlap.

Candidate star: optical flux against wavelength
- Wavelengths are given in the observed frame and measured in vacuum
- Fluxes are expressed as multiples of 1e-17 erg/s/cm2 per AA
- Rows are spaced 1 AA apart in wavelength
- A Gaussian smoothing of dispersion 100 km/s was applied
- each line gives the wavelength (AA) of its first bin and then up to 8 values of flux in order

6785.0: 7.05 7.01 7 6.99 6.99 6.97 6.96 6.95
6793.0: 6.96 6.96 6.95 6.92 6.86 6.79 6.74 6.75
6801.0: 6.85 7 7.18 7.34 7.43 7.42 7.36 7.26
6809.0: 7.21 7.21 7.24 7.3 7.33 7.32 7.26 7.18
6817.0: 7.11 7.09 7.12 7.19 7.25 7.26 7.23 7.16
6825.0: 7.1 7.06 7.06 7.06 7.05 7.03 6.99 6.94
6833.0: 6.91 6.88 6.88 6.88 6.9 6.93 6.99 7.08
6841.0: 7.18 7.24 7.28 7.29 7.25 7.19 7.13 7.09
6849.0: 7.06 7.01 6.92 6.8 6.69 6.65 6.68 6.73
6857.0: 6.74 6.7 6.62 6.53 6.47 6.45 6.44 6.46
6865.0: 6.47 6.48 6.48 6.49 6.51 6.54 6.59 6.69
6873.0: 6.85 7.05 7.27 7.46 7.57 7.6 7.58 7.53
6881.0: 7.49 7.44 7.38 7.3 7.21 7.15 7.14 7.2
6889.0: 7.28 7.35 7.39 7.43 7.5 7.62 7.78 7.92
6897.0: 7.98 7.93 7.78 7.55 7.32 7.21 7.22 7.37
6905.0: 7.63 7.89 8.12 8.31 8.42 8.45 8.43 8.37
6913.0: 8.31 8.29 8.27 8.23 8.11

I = 2.64 AA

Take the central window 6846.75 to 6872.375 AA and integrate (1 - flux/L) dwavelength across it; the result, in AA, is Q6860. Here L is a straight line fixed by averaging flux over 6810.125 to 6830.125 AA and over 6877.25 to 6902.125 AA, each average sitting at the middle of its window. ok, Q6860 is 2.4 AA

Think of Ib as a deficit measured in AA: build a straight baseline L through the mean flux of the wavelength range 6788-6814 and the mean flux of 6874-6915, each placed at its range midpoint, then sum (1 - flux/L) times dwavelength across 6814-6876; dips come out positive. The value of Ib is 3.60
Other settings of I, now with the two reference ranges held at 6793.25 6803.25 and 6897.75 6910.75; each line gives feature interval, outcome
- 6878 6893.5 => 0.5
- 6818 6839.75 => 0.3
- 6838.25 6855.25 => 0.6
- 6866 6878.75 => 1.0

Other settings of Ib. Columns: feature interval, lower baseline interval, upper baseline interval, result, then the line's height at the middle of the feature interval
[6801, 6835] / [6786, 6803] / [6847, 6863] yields -1.5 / 6.86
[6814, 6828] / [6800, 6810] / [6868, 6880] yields 0.0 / 7.17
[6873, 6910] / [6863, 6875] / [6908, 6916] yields -0.1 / 7.53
